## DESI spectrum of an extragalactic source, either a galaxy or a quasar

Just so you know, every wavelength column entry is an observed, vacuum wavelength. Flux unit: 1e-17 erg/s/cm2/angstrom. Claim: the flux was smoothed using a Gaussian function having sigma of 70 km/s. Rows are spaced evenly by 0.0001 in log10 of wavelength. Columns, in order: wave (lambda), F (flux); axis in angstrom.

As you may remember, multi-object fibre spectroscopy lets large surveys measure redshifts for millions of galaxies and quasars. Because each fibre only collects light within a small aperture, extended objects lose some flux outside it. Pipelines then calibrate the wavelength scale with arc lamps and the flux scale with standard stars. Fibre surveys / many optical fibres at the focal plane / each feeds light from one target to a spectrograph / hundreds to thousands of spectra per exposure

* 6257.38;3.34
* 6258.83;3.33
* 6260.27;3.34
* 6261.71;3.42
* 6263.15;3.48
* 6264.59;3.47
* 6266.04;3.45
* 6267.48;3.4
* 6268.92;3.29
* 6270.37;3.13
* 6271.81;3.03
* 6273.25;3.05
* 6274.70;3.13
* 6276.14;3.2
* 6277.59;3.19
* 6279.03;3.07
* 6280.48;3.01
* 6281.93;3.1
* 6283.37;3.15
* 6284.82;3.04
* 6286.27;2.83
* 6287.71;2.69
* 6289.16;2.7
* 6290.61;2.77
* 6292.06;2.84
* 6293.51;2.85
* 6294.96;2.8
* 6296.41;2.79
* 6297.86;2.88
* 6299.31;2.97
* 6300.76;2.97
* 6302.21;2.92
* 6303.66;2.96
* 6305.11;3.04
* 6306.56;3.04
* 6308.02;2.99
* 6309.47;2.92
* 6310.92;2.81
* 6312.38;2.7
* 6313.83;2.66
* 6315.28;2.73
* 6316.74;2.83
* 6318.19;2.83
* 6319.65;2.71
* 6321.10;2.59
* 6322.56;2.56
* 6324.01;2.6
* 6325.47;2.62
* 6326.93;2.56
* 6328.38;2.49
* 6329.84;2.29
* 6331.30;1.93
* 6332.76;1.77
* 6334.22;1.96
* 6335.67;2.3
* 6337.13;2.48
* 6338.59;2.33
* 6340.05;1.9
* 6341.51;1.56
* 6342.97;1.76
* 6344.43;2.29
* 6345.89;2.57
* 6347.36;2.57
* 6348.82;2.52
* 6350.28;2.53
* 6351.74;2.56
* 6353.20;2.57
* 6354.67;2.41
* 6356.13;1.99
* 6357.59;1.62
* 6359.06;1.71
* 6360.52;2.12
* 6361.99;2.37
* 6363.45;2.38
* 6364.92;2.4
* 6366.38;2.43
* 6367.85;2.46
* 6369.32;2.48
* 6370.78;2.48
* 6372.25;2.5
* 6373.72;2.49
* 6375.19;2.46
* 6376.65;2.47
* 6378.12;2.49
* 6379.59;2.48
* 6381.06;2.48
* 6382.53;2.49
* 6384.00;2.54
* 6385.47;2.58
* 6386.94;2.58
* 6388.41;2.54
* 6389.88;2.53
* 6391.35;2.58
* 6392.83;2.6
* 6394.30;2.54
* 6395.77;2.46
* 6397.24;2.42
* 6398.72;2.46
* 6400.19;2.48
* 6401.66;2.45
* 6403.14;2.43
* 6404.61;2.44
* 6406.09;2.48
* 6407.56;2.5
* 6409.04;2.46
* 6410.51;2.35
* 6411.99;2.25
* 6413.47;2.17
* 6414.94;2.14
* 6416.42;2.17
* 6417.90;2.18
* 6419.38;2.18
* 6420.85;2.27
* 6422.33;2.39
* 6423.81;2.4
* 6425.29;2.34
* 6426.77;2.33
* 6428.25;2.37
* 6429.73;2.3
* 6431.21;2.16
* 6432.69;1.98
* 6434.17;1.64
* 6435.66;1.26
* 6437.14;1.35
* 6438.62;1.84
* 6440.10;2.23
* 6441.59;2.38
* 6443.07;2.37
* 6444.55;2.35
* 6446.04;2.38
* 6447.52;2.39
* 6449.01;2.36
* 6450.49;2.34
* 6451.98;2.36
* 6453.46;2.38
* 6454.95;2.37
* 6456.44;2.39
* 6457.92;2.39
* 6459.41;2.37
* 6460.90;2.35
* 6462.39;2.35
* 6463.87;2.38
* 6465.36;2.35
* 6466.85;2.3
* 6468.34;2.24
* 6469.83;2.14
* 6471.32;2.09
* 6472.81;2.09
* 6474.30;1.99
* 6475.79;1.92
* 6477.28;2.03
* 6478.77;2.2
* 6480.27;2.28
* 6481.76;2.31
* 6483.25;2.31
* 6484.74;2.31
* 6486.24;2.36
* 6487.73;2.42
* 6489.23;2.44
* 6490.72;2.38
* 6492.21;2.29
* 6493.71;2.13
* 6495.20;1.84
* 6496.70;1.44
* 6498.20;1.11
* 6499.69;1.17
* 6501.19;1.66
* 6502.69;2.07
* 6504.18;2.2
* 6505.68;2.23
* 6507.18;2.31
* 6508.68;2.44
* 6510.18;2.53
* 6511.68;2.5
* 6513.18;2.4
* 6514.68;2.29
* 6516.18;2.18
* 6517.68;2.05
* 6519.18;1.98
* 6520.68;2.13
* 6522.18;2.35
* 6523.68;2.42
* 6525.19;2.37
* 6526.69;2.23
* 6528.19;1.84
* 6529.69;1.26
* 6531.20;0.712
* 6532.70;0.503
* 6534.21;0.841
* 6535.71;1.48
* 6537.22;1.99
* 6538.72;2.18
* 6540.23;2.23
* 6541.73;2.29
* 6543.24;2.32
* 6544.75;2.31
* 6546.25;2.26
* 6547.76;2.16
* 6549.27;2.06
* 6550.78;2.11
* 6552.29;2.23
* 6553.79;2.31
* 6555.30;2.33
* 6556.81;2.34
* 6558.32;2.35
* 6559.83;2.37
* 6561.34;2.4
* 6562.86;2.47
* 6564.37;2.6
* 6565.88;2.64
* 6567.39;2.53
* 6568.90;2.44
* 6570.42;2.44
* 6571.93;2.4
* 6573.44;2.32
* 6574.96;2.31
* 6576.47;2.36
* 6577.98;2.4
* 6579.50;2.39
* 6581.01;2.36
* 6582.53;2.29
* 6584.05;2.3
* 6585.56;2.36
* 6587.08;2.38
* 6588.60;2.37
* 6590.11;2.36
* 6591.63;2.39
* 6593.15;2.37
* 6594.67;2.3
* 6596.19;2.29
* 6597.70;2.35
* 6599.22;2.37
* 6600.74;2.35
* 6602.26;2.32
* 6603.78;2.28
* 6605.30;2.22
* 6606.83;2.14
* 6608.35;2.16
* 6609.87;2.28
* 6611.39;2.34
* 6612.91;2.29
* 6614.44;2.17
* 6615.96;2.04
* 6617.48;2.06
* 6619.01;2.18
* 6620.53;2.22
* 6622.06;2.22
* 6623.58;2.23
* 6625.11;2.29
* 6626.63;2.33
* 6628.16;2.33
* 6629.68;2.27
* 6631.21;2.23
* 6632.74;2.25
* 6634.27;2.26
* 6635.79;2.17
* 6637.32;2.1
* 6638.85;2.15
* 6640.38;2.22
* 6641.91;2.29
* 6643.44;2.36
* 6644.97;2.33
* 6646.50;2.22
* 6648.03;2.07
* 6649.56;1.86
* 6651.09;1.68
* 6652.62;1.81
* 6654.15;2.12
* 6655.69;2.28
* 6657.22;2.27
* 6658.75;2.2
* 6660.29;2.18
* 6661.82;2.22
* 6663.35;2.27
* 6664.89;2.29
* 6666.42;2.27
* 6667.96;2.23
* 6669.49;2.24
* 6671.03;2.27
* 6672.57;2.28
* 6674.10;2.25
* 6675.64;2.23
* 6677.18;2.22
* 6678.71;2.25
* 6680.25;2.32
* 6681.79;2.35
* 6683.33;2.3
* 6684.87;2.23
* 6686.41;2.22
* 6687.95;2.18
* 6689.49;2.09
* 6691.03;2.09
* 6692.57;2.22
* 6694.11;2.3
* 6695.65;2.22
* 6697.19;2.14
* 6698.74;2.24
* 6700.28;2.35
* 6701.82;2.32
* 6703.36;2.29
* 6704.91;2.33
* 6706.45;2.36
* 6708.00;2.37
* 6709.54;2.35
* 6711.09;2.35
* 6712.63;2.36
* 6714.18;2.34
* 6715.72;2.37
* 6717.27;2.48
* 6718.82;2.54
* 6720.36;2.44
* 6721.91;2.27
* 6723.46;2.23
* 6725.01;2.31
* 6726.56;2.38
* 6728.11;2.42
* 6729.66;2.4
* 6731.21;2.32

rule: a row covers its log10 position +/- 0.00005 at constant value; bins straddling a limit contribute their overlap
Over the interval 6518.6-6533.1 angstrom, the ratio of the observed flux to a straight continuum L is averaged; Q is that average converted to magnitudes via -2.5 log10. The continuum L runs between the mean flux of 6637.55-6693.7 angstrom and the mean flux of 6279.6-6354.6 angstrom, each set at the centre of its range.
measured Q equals 0.29 mag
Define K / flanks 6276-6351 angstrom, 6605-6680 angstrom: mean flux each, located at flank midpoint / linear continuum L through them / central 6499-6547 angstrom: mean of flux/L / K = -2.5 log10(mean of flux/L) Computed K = 0.19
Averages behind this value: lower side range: 2.65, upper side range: 2.2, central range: 1.99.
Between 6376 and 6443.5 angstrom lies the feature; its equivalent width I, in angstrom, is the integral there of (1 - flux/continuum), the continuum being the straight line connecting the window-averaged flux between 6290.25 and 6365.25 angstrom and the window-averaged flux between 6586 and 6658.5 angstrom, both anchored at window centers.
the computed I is 3.15 angstrom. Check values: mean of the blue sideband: 2.5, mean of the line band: 2.31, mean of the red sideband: 2.23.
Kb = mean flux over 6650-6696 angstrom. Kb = 2.2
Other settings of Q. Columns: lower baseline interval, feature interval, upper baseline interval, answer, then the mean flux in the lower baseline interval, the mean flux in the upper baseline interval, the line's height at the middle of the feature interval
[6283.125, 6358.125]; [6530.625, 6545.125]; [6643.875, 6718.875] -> 0.372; 2.57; 2.24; 2.37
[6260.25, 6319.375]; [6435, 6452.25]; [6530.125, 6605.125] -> 0.200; 3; 2.21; 2.57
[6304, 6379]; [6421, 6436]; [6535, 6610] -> 0.115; 2.43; 2.31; 2.38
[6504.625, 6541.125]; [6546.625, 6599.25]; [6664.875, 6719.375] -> -0.140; 1.98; 2.28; 2.07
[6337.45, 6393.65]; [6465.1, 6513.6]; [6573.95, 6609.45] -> 0.102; 2.36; 2.32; 2.34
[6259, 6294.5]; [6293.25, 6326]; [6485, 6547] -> 0.054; 3.11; 2.01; 2.96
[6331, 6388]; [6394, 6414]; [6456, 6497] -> -0.065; 2.31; 2.22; 2.28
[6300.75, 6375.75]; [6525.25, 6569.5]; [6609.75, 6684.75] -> 0.110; 2.45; 2.21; 2.29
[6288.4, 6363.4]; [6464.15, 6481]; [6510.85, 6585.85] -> 0.064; 2.51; 2.17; 2.29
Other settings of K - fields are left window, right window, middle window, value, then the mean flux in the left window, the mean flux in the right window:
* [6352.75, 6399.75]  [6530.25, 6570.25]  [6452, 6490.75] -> -0.02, 2.41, 2.1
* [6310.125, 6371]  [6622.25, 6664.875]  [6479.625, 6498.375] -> 0.06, 2.37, 2.19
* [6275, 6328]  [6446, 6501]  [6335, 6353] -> 0.17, 2.86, 2.18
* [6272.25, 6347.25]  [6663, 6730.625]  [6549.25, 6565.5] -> 0.04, 2.68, 2.29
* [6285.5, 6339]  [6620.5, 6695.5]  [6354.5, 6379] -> 0.13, 2.67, 2.21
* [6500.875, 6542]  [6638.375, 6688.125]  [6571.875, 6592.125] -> -0.13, 1.99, 2.2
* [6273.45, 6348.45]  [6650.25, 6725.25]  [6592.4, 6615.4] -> 0.03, 2.67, 2.25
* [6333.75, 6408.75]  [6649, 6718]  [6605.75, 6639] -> 0.02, 2.38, 2.24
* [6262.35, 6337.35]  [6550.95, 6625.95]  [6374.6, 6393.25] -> 0.07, 2.84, 2.32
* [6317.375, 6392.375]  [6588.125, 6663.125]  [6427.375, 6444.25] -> 0.16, 2.37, 2.22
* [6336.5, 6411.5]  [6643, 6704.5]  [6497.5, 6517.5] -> 0.11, 2.39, 2.21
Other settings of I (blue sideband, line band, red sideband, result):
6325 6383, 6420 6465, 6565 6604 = 2.0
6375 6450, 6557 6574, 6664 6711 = -1.2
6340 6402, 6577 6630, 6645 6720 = -0.2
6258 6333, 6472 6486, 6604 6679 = 2.0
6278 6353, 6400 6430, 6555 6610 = 2.3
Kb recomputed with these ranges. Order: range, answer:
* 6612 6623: 2.17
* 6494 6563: 2.02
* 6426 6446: 2.05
